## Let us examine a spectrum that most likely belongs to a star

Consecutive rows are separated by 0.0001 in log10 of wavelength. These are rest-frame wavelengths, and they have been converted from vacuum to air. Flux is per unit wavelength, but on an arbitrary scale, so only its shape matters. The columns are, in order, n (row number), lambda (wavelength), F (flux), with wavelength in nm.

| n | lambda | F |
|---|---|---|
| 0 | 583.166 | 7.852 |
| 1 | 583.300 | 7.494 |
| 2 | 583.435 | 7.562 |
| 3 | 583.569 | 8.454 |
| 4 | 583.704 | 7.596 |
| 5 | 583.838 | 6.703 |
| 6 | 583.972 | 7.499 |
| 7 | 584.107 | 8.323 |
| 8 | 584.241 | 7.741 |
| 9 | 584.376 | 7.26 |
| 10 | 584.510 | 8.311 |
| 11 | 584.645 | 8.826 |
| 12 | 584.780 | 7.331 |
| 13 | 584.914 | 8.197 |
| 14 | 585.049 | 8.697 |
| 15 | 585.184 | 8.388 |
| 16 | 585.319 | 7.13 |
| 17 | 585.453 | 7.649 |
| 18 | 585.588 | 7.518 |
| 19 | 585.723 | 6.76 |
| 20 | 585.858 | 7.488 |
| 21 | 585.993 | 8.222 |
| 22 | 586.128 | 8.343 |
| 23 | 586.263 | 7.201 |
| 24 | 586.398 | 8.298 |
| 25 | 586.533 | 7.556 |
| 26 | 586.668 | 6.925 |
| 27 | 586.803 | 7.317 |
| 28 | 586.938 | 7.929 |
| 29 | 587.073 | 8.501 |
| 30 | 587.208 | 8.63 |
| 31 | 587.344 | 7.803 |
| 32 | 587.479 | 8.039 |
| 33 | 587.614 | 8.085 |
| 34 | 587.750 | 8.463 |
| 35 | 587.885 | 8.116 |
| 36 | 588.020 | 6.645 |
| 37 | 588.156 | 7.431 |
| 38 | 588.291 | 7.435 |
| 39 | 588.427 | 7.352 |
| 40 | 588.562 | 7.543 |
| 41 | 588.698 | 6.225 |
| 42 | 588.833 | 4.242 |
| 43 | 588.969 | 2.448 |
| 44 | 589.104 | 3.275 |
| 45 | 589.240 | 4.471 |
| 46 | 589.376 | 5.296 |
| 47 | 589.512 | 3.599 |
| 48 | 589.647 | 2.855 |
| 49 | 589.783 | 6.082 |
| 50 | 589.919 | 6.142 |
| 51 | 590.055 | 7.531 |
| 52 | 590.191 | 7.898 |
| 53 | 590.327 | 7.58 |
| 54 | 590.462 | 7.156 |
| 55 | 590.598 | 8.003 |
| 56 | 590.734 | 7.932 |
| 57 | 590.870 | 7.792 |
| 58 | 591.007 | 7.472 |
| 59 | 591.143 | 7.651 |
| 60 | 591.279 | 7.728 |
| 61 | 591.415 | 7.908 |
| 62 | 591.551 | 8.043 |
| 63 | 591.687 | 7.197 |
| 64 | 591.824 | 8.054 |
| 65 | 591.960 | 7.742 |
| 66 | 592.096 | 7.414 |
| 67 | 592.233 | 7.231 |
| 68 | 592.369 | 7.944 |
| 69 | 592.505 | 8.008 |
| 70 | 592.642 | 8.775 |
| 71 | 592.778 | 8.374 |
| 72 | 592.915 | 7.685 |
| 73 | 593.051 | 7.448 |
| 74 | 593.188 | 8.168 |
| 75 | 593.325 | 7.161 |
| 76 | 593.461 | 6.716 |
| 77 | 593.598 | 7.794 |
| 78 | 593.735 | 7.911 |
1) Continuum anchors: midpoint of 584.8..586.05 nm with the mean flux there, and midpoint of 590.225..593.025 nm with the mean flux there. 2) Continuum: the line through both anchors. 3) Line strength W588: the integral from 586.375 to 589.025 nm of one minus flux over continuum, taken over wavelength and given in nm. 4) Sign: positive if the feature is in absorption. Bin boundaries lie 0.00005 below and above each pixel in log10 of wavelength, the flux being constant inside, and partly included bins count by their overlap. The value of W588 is 0.18 nm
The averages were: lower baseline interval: 7.76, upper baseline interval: 7.78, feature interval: 7.25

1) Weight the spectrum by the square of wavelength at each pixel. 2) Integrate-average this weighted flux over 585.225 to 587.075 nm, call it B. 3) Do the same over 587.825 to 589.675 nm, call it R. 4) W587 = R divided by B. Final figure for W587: 0.73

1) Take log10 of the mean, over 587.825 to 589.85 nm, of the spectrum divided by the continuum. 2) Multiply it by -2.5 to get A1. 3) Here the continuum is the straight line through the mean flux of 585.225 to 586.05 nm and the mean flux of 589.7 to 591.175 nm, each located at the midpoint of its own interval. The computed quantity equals 0.32 mag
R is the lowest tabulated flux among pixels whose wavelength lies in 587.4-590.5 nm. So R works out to 2.448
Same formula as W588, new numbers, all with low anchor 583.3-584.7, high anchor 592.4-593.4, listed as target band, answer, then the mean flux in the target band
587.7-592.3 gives 0.70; 6.7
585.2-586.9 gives 0.06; 7.57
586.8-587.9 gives -0.04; 8.14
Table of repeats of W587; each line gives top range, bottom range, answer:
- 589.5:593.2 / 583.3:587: 0.97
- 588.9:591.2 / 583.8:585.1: 0.78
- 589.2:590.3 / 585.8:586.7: 0.73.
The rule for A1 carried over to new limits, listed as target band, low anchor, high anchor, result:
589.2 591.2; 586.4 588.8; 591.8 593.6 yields 0.18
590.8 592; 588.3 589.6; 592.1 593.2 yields -0.12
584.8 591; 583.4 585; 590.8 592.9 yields 0.12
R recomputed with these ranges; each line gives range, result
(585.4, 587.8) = 6.76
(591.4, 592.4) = 7.197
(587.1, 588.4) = 6.645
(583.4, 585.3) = 6.703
